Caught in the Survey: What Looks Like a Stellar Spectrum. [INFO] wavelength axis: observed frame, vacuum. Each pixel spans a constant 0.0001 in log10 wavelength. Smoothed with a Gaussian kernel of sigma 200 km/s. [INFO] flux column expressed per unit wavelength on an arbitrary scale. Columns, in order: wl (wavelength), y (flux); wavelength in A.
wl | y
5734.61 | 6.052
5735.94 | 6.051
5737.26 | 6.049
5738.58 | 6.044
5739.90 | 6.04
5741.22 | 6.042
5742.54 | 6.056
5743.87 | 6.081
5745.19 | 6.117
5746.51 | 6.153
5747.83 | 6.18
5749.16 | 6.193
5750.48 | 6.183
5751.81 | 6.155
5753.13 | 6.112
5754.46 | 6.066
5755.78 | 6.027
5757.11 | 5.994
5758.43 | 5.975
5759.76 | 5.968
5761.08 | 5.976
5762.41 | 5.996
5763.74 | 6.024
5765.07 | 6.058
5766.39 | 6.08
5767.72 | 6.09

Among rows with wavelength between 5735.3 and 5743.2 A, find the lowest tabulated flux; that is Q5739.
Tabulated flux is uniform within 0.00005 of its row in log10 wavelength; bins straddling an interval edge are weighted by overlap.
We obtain 6.04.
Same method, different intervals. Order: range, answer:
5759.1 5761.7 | 5.968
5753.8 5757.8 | 5.994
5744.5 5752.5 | 6.117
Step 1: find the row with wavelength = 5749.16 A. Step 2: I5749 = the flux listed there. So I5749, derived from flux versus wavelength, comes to 6.193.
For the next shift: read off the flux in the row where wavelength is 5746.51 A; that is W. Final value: 6.153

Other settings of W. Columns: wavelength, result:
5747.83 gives 6.18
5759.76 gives 5.968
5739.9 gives 6.04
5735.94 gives 6.051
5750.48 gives 6.183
